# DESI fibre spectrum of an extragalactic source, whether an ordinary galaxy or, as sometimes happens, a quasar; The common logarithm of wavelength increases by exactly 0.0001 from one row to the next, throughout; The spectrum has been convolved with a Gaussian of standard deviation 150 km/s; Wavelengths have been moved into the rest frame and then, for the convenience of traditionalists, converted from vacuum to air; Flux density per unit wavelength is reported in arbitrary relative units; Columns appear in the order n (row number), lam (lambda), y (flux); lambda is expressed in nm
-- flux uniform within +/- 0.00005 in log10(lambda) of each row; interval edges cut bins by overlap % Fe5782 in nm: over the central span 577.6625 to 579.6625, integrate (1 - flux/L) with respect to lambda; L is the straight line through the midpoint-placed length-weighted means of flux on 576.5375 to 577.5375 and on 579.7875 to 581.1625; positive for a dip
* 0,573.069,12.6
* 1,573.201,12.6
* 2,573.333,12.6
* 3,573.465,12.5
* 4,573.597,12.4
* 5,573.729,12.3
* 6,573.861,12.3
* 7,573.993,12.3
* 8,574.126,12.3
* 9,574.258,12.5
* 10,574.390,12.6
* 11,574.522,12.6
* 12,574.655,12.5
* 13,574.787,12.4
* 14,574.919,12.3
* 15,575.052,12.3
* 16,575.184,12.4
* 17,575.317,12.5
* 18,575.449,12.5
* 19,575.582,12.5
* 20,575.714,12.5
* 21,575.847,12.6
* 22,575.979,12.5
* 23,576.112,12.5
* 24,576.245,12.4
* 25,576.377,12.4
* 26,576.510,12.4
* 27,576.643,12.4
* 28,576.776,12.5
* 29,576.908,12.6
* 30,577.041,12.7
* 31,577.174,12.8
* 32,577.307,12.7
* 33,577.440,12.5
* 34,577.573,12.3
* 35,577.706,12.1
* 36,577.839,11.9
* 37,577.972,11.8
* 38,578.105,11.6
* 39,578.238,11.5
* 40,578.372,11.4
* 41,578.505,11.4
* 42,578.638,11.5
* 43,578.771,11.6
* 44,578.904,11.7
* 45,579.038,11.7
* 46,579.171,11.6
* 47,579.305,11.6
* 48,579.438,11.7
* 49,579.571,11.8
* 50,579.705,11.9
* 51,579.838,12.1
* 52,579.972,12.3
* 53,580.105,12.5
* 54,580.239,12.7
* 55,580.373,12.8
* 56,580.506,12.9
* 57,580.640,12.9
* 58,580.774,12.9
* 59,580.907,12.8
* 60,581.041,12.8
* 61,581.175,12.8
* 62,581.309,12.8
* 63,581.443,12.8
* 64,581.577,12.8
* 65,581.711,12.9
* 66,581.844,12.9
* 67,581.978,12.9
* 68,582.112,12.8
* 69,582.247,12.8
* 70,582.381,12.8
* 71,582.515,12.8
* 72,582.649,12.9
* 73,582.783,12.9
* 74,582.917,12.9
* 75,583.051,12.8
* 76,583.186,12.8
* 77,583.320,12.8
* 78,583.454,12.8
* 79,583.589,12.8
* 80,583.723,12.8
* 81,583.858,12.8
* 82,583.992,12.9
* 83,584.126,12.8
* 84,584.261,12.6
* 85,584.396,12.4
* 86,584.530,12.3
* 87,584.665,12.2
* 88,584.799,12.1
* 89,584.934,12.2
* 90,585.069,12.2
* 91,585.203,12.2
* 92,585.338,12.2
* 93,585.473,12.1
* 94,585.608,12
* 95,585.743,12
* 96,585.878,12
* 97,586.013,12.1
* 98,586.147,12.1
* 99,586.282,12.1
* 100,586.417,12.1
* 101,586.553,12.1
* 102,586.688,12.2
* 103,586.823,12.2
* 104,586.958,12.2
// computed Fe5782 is 0.15 nm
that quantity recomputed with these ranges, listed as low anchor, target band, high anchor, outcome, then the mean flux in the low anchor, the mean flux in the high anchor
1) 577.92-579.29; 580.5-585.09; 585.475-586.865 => -0.34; 11.6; 12.1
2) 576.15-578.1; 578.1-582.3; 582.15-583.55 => 0.11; 12.4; 12.8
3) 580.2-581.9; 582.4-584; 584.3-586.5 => -0.04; 12.8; 12.1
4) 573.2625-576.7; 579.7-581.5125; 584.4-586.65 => -0.06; 12.4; 12.1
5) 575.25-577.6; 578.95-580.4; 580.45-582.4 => 0.08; 12.5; 12.8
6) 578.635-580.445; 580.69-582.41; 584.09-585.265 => -0.10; 12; 12.3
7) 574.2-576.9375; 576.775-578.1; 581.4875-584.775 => 0.02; 12.5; 12.8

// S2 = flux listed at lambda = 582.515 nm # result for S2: 12.8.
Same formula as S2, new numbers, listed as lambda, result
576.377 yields 12.4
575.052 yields 12.3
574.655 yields 12.5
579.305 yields 11.6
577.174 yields 12.8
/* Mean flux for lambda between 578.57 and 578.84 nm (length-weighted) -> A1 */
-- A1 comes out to 11.6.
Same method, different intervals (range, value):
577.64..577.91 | 12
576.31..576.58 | 12.4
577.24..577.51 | 12.6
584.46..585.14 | 12.2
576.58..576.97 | 12.5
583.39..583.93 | 12.8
